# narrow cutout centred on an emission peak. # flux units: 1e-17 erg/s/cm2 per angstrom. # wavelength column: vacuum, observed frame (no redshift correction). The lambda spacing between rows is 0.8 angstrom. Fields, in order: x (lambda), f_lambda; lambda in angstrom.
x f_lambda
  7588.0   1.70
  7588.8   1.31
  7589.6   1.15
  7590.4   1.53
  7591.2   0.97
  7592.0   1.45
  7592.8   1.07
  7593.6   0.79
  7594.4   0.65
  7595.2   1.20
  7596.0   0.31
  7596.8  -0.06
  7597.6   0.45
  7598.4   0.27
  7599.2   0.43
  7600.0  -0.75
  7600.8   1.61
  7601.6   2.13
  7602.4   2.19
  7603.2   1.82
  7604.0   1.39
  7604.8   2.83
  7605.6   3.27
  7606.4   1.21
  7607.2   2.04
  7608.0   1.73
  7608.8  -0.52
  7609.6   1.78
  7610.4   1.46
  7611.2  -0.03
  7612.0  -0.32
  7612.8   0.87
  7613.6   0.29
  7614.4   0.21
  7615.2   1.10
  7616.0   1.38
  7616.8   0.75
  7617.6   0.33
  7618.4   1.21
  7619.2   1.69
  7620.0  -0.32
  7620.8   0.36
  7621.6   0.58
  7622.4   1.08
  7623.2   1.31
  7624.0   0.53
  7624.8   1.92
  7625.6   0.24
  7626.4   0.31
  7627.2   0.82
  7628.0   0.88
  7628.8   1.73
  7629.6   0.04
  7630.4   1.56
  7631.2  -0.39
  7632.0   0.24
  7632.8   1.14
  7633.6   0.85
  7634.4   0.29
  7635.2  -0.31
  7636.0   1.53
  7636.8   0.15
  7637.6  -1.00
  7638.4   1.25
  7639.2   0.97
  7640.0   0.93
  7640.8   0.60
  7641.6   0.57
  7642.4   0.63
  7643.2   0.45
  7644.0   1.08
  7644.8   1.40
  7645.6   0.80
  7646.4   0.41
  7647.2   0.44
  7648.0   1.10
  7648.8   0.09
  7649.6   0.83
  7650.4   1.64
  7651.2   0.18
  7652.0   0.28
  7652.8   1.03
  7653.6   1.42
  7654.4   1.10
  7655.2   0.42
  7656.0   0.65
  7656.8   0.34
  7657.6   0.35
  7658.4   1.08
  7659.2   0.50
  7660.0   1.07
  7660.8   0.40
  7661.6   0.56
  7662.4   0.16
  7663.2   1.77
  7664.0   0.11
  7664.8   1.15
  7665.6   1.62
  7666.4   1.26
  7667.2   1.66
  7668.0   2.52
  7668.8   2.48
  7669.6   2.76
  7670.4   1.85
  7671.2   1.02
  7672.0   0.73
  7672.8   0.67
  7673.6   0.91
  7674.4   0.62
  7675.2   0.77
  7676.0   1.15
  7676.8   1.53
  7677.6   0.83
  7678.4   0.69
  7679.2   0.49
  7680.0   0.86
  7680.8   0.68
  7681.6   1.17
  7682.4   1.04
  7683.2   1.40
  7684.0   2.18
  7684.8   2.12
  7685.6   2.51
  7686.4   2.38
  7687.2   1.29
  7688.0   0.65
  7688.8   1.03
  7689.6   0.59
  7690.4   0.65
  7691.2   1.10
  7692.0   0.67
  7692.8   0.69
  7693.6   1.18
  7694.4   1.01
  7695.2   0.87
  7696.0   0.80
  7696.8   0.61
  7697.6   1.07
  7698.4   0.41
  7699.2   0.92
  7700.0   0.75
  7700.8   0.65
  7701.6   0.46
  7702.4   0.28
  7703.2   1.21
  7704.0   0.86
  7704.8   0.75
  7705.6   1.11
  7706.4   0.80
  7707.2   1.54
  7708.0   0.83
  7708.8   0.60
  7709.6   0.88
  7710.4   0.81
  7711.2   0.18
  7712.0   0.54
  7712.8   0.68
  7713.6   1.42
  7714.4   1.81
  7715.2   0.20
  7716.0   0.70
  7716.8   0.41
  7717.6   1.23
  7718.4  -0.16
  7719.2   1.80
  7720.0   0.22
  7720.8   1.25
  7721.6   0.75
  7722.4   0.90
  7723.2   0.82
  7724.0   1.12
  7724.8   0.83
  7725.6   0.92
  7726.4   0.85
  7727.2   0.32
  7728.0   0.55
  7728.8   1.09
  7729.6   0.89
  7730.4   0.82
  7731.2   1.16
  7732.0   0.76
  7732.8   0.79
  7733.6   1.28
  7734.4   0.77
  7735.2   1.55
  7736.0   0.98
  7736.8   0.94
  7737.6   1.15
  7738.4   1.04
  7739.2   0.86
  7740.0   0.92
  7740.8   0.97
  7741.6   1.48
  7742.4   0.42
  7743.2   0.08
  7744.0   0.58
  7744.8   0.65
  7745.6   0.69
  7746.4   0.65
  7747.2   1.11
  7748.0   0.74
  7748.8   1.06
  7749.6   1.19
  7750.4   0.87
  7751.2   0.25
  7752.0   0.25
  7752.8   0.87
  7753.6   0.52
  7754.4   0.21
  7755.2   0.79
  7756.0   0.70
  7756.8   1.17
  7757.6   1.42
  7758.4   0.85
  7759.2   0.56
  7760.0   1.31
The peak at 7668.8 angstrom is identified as [S II] 6716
